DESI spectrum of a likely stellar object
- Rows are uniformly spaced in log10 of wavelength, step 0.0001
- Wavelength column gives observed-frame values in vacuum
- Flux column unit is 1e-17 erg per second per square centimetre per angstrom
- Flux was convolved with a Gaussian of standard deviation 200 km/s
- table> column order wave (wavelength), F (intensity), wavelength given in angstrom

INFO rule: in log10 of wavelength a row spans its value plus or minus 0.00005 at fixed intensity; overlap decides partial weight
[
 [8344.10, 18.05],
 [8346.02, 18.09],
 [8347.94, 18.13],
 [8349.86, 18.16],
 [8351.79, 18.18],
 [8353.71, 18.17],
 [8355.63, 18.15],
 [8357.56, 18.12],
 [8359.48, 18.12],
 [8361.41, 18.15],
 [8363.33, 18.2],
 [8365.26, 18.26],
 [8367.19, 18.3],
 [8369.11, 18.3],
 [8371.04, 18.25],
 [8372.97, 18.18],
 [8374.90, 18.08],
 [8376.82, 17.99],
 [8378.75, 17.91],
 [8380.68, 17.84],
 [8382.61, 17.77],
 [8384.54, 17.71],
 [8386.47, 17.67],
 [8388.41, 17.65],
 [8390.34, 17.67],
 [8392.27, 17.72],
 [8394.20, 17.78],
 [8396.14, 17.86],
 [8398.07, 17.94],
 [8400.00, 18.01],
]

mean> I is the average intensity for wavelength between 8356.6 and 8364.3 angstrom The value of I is 18.2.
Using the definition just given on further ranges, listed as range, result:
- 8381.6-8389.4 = 17.7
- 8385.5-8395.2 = 17.7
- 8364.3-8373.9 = 18.3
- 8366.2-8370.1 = 18.3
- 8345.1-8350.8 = 18.1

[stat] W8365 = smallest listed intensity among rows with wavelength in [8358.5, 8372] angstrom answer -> 18.12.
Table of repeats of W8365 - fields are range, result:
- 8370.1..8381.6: 17.84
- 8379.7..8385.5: 17.71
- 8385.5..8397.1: 17.65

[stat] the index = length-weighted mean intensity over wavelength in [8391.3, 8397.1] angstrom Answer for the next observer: 17.8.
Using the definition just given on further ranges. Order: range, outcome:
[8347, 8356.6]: 18.2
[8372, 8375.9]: 18.1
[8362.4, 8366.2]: 18.2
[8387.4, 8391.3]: 17.6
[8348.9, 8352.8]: 18.2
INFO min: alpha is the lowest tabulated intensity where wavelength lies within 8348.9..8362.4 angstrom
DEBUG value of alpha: 18.12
